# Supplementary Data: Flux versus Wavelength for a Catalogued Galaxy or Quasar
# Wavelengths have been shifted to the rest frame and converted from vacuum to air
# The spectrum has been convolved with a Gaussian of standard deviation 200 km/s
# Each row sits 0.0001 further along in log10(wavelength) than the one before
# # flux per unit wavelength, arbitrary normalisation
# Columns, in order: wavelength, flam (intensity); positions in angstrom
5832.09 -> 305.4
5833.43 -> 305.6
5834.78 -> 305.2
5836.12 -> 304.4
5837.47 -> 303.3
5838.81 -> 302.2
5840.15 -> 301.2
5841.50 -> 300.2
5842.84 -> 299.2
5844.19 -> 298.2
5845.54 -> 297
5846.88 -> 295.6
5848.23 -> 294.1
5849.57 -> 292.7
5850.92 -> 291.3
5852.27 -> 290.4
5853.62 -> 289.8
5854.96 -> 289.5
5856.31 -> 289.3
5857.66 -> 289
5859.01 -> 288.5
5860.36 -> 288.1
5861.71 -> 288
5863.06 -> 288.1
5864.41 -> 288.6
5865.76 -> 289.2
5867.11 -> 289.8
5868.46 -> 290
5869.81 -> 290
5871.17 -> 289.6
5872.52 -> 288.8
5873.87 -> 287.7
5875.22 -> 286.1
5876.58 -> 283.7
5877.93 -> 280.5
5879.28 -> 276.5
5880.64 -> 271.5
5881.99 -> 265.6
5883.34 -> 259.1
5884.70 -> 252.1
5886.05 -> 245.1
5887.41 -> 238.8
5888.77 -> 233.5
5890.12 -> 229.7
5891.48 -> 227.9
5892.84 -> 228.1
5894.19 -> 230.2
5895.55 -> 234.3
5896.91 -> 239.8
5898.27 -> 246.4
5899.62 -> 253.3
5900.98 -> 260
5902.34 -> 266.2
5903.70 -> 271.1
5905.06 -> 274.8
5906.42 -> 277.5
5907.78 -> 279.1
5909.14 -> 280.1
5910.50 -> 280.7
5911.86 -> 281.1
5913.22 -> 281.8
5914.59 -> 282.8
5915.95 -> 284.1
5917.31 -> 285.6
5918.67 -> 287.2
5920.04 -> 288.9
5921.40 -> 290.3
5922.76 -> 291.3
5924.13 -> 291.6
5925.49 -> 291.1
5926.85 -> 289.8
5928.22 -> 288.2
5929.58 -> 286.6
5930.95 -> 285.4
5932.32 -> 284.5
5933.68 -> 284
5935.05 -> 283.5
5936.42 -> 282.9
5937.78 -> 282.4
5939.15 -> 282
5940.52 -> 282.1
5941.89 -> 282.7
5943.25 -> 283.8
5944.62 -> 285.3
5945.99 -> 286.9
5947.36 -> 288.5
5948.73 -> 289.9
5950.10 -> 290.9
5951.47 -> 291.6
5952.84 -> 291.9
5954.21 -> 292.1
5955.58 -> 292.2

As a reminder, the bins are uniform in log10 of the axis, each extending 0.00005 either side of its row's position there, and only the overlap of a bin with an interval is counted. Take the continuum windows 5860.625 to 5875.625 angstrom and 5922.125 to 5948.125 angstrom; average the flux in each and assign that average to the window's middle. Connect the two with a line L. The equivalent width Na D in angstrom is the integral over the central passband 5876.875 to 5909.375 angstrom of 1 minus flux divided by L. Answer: 3.7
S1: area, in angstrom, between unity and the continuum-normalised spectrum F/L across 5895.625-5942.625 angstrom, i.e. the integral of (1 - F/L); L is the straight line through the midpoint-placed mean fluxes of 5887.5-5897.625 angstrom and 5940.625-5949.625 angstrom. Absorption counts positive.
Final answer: -3.6 angstrom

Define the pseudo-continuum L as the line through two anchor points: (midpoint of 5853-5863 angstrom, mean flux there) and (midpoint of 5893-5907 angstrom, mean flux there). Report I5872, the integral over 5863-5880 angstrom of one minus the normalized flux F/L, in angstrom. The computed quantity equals -0.55 angstrom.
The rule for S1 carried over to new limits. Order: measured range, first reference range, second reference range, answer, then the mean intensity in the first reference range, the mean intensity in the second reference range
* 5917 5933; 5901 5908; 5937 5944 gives -0.59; 272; 283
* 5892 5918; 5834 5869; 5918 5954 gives 2.22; 294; 287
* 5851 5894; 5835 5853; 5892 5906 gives 0.01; 298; 251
